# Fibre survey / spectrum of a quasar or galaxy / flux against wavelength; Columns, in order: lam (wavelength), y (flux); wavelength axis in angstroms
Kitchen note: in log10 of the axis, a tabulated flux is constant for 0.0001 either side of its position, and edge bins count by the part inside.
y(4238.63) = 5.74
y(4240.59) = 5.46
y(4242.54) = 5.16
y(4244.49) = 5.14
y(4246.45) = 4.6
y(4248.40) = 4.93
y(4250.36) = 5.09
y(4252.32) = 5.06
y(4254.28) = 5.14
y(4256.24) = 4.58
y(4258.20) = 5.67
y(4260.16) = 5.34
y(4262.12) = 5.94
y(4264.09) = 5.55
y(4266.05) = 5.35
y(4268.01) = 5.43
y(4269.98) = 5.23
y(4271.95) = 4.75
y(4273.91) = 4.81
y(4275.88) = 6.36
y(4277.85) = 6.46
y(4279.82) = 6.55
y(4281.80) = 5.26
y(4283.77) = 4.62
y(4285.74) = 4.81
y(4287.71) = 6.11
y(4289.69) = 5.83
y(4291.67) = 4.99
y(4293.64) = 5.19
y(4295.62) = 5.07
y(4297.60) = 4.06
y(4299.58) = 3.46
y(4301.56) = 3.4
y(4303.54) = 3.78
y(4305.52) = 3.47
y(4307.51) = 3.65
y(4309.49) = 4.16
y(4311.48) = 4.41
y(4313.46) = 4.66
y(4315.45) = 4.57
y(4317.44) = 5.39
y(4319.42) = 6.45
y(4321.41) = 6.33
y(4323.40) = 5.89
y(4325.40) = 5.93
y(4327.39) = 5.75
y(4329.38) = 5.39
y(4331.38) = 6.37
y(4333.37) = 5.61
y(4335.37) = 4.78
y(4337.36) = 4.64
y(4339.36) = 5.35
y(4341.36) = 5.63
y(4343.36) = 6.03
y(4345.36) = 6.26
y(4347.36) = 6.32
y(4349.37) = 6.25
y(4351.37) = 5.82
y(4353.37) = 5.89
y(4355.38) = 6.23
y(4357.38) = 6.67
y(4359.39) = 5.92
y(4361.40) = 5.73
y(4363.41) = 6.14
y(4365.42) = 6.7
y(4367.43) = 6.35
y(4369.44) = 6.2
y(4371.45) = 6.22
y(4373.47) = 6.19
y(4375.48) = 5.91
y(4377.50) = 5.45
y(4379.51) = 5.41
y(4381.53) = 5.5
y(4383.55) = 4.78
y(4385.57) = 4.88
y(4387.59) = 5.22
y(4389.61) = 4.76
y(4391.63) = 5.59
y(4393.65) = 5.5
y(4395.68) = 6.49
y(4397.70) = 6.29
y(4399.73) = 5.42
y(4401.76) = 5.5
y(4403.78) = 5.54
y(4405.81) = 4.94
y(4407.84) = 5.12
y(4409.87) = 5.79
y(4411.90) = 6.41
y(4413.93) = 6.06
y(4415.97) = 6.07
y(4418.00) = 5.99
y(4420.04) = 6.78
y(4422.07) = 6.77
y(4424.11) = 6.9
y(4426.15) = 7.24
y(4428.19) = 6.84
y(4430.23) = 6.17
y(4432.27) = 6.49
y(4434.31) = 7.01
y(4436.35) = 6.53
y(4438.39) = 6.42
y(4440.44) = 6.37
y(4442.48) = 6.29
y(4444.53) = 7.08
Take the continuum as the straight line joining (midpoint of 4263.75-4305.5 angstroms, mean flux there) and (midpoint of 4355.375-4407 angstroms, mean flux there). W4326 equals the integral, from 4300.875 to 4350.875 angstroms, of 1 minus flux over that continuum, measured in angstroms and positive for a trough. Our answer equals 1.1 angstroms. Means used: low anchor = 5.05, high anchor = 5.74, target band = 5.24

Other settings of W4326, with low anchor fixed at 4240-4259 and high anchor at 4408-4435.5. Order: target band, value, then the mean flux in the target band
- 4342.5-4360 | -0.80 angstroms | 6.16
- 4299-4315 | 4.71 angstroms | 3.91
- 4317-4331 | -0.61 angstroms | 5.92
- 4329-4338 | 0.57 angstroms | 5.39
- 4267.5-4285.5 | -0.62 angstroms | 5.47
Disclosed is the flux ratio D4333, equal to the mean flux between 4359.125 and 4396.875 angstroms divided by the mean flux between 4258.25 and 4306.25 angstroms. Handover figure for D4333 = 1.13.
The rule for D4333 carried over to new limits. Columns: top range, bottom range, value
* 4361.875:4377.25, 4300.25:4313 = 1.61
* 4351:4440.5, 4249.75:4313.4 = 1.21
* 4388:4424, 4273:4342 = 1.14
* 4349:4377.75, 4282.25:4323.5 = 1.29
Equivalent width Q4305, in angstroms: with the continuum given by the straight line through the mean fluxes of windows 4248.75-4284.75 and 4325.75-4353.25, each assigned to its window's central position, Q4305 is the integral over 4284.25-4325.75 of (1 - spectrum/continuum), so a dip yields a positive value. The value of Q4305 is 5.56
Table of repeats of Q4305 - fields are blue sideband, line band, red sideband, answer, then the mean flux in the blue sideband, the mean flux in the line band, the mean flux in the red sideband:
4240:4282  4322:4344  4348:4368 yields 1.4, 5.36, 5.58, 6.17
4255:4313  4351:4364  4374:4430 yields -1.3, 4.97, 6.07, 5.83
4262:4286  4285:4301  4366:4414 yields 1.7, 5.47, 4.9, 5.65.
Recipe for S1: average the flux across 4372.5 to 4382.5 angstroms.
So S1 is 5.69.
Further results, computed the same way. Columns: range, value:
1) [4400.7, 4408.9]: 5.28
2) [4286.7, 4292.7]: 5.64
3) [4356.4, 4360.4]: 6.28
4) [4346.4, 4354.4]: 6.07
